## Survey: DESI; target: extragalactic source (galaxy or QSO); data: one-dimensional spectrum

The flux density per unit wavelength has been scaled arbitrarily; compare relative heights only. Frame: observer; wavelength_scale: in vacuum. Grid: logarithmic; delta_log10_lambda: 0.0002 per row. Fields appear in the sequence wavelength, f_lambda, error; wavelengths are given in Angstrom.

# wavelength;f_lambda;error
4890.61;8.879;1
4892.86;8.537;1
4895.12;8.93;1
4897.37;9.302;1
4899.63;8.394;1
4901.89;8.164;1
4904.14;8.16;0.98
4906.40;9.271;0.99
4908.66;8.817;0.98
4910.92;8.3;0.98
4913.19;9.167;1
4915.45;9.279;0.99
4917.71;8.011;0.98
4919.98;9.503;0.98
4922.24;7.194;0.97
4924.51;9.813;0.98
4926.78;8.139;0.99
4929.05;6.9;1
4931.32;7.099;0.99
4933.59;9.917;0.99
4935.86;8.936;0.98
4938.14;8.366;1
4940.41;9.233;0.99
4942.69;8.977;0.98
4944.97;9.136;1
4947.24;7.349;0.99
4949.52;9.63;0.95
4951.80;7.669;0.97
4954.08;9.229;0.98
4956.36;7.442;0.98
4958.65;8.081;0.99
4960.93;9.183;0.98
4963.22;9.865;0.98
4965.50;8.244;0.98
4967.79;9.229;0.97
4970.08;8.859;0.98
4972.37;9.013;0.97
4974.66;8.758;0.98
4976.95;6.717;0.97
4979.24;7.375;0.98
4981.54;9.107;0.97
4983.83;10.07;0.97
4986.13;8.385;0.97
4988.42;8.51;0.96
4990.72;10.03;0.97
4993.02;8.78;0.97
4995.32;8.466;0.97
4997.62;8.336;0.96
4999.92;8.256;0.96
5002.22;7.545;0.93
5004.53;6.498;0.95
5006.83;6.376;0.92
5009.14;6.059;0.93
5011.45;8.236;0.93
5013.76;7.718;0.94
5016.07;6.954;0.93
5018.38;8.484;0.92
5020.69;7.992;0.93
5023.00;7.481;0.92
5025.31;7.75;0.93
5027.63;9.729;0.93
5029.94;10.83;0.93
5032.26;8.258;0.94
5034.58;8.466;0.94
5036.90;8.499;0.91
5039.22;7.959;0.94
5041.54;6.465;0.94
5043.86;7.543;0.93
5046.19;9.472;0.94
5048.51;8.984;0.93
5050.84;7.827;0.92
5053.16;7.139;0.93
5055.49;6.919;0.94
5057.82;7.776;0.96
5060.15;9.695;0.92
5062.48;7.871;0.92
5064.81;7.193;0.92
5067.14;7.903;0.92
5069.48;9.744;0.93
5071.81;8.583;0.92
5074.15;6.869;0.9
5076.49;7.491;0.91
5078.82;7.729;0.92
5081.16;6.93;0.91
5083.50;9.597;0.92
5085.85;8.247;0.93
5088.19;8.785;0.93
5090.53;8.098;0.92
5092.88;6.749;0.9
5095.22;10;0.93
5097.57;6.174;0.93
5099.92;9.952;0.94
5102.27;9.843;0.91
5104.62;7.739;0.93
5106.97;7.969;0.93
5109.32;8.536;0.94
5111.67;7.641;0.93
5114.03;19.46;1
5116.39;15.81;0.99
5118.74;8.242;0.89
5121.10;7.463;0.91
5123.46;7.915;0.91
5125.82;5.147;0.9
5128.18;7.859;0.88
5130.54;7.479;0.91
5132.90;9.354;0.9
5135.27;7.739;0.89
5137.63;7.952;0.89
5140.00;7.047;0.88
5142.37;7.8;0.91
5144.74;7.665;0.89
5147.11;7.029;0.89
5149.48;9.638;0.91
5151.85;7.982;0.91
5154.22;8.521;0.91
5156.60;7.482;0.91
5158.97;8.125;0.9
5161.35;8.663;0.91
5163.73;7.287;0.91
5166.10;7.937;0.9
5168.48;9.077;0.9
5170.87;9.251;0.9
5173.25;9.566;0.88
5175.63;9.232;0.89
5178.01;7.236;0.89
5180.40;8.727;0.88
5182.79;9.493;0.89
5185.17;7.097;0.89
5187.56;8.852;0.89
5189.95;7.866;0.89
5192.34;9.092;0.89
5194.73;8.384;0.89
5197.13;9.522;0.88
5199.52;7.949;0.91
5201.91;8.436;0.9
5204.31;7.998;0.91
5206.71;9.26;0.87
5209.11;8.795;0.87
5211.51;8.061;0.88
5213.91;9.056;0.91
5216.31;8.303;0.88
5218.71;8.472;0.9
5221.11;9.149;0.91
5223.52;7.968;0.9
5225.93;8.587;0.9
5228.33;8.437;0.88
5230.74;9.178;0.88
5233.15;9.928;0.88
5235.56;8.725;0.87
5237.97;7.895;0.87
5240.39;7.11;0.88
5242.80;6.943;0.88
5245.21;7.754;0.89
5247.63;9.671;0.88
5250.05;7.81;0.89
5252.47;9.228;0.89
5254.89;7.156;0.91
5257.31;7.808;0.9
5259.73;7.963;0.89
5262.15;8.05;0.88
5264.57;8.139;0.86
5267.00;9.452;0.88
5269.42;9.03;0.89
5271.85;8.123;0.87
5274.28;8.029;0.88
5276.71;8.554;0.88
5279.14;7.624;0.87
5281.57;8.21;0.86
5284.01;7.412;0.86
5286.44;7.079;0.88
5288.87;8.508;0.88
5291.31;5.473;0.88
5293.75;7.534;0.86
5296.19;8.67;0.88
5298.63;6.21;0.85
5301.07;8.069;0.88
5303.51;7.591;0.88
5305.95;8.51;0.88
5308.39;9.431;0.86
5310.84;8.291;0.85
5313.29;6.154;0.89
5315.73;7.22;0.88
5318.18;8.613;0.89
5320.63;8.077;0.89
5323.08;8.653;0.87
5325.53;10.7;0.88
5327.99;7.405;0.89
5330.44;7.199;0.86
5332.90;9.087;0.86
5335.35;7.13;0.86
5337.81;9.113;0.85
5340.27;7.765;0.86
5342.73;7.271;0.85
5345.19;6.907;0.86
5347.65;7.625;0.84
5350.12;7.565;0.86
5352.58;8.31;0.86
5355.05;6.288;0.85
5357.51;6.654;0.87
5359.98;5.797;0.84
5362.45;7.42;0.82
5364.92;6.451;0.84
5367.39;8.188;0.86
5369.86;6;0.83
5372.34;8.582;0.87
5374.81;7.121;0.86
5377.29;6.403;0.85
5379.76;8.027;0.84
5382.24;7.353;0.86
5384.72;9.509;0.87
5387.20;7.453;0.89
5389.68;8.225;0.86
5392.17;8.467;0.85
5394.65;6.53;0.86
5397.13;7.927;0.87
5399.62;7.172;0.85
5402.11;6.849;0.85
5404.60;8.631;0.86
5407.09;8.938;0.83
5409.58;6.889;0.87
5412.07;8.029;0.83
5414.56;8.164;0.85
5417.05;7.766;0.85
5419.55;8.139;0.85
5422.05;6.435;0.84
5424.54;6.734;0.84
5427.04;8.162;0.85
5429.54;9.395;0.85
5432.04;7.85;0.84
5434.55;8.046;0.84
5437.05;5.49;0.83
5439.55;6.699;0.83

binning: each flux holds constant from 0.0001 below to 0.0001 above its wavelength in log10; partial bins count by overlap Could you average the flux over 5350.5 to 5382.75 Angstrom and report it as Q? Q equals 7.13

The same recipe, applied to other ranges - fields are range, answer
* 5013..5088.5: 8.14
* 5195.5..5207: 8.57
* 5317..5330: 8.6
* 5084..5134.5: 8.97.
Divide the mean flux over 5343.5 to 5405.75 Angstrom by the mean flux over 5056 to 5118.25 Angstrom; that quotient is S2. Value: 0.83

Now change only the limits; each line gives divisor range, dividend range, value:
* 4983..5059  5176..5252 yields 1.04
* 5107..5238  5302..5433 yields 0.90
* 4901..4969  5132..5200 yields 0.97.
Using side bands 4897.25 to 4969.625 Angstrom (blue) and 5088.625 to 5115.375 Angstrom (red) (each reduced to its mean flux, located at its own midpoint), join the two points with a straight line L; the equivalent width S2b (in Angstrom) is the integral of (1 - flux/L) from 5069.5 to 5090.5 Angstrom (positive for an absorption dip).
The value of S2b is 2.5 Angstrom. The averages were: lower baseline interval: 8.62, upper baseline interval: 9.31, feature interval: 8.13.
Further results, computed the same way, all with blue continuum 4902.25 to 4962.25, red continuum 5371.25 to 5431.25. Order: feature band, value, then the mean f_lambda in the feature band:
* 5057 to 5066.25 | 0.2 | 8.14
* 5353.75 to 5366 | 2.1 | 6.53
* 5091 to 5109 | -0.1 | 8.35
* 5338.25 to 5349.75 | 0.5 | 7.52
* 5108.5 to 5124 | -4.9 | 10.9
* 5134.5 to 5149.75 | 0.9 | 7.73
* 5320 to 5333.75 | -1.1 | 8.52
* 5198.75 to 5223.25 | -1.3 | 8.54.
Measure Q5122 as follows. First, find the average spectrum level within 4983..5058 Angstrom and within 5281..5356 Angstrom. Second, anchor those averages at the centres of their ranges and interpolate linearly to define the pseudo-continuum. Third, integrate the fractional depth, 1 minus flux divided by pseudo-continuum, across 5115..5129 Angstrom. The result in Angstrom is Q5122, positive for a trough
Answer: -1.6 Angstrom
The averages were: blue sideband 8.11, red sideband 7.81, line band 8.92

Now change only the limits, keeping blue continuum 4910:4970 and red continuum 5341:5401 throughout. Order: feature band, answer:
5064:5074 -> 0.0 Angstrom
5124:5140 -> 1.0 Angstrom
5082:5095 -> -0.3 Angstrom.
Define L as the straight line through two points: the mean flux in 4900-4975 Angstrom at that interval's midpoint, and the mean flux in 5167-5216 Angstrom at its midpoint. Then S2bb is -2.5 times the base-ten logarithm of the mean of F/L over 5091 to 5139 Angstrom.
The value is -0.04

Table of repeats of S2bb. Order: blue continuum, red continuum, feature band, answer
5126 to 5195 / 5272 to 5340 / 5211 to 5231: -0.061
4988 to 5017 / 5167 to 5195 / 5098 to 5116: -0.227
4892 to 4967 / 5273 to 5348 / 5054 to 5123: -0.061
